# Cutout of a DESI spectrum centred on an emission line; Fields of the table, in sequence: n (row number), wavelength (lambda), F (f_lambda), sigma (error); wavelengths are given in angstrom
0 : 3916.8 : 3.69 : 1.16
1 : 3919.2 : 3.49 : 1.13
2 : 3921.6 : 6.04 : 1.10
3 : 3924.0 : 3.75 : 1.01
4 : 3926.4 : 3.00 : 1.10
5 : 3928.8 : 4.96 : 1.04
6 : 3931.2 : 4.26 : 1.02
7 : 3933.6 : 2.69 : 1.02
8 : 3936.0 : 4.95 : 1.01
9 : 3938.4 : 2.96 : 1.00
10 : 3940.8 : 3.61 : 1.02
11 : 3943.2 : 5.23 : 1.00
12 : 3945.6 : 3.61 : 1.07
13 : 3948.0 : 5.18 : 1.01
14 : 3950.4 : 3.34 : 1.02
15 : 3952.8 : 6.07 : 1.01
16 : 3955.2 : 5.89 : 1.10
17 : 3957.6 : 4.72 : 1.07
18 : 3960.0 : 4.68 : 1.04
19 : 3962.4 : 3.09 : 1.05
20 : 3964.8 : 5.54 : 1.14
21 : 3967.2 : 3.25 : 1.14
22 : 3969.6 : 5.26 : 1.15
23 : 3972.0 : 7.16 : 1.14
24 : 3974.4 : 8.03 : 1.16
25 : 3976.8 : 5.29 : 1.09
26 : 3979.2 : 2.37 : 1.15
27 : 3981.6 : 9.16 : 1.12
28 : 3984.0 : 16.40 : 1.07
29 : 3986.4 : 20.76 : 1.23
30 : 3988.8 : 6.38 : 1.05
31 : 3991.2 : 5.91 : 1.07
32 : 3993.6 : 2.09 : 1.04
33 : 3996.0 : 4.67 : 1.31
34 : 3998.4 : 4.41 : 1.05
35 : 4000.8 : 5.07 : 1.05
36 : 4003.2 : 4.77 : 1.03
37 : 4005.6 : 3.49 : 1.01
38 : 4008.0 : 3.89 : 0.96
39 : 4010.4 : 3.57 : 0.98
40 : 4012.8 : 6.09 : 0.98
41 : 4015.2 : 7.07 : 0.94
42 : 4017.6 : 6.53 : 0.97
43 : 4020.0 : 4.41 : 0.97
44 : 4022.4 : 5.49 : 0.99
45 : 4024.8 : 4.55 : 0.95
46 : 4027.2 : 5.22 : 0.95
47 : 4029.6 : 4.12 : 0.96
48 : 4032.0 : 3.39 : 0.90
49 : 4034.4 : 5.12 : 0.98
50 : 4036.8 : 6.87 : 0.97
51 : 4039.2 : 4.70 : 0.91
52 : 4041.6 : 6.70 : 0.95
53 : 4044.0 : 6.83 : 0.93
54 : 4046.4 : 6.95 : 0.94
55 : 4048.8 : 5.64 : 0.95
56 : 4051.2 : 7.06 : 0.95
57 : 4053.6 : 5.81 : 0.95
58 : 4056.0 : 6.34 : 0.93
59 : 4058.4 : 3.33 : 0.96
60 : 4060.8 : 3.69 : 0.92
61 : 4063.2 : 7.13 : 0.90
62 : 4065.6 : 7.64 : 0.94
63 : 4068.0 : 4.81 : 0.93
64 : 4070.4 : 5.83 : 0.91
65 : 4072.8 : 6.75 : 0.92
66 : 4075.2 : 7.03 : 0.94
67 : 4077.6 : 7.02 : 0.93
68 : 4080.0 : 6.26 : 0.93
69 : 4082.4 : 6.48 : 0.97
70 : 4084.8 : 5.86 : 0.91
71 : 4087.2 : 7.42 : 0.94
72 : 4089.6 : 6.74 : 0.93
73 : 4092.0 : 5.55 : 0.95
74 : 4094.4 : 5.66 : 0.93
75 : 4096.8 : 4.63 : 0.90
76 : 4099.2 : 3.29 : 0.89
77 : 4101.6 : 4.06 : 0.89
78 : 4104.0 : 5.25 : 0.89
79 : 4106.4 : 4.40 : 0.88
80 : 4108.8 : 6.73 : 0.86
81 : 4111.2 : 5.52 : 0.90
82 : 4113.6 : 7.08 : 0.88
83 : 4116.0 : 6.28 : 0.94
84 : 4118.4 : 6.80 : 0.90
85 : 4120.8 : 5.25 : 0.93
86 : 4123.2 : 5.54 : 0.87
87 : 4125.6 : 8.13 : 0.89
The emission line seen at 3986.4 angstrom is [O II]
